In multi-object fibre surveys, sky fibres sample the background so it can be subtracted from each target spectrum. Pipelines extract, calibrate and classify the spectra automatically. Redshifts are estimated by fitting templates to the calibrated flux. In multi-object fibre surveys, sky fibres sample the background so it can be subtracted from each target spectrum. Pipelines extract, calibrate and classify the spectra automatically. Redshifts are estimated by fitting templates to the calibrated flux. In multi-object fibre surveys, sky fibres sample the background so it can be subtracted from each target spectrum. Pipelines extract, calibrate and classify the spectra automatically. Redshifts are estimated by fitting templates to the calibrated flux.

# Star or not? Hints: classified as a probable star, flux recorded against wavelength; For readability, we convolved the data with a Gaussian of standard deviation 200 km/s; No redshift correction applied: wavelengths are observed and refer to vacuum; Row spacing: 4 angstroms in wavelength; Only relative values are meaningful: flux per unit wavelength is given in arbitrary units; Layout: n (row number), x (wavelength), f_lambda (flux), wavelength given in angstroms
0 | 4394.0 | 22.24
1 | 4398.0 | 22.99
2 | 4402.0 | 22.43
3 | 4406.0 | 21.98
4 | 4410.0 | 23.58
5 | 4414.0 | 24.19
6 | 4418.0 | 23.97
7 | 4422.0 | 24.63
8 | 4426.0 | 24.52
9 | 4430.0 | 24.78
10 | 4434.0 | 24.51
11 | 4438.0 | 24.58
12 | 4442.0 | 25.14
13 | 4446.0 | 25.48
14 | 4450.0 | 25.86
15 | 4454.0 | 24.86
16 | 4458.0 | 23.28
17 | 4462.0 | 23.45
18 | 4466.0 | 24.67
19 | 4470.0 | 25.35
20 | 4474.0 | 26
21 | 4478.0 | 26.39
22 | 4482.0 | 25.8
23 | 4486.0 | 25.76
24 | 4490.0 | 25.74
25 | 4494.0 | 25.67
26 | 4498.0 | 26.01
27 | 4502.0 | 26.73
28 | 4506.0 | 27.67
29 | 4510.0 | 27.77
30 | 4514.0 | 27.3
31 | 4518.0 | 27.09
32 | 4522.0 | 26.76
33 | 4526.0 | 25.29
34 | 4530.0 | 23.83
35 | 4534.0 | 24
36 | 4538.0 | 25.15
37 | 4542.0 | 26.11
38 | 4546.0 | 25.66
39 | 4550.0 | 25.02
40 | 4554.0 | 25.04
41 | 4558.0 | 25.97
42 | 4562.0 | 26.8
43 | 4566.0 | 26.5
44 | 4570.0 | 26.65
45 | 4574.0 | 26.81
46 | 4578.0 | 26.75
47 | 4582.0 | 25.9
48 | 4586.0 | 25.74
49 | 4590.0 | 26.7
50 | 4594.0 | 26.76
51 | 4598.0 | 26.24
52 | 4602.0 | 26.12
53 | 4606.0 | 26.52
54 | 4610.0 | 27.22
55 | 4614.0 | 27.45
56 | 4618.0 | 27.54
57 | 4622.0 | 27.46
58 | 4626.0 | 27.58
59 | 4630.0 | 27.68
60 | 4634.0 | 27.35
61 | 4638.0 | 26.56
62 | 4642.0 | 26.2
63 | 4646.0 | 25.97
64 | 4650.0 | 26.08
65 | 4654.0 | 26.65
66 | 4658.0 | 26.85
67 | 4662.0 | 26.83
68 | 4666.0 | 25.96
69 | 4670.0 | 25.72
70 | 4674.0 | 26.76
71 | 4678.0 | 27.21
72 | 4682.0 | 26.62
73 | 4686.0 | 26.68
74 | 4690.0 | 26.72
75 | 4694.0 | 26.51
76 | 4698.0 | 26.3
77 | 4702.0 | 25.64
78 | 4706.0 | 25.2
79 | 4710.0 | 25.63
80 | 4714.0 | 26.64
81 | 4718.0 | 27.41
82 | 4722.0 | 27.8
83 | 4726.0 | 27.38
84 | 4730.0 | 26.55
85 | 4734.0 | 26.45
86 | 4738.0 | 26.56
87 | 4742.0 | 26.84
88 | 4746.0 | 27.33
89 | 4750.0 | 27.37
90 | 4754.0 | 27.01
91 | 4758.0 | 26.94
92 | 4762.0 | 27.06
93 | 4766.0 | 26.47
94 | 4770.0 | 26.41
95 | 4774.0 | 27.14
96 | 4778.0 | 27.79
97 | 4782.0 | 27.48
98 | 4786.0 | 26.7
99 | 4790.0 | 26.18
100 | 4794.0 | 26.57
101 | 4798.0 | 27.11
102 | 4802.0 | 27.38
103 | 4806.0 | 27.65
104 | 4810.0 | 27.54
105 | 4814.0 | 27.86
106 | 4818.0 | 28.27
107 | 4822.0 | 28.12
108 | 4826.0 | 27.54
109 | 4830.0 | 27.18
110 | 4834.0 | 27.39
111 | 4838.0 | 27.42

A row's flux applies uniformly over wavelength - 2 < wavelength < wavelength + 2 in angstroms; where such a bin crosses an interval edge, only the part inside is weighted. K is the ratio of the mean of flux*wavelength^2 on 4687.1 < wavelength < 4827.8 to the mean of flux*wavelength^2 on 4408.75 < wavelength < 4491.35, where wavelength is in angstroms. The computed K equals 1.2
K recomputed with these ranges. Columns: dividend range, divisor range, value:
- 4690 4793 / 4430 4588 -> 1.15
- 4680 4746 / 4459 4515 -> 1.13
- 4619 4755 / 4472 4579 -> 1.10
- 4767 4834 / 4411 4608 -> 1.21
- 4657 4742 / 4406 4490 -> 1.19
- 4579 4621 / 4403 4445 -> 1.19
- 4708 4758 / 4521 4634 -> 1.09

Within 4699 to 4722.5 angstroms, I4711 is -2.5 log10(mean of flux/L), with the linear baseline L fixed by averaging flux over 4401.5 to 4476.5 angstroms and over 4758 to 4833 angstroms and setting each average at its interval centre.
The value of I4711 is 0.012 mag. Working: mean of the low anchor 24.4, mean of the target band 26.3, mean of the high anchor 27.2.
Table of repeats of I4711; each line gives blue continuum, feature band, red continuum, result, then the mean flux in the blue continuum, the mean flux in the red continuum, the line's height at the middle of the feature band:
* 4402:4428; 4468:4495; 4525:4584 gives -0.05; 23.7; 25.7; 24.7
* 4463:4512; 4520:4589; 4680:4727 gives 0.02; 26.1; 26.5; 26.2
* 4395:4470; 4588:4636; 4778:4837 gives -0.06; 24.2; 27.4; 25.7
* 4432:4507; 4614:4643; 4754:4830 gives -0.04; 25.4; 27.2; 26.3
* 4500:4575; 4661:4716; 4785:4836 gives 0.02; 26.1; 27.4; 26.8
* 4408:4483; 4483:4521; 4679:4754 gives -0.06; 24.8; 26.7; 25.2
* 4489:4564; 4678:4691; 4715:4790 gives 0.00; 26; 27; 26.7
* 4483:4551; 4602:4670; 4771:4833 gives -0.01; 26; 27.4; 26.6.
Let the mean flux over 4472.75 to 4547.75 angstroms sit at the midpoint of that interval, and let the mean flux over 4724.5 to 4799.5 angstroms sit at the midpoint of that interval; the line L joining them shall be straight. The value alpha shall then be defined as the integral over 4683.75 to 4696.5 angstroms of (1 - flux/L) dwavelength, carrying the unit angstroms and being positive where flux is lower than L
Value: 0.0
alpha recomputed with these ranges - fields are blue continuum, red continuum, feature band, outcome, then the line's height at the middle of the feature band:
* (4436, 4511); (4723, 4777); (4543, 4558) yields 0.3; 25.9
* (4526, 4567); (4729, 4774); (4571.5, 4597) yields -0.8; 25.6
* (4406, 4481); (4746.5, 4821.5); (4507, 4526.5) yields -1.4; 25.2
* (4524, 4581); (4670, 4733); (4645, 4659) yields -0.1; 26.3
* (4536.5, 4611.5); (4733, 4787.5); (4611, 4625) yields -0.6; 26.4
